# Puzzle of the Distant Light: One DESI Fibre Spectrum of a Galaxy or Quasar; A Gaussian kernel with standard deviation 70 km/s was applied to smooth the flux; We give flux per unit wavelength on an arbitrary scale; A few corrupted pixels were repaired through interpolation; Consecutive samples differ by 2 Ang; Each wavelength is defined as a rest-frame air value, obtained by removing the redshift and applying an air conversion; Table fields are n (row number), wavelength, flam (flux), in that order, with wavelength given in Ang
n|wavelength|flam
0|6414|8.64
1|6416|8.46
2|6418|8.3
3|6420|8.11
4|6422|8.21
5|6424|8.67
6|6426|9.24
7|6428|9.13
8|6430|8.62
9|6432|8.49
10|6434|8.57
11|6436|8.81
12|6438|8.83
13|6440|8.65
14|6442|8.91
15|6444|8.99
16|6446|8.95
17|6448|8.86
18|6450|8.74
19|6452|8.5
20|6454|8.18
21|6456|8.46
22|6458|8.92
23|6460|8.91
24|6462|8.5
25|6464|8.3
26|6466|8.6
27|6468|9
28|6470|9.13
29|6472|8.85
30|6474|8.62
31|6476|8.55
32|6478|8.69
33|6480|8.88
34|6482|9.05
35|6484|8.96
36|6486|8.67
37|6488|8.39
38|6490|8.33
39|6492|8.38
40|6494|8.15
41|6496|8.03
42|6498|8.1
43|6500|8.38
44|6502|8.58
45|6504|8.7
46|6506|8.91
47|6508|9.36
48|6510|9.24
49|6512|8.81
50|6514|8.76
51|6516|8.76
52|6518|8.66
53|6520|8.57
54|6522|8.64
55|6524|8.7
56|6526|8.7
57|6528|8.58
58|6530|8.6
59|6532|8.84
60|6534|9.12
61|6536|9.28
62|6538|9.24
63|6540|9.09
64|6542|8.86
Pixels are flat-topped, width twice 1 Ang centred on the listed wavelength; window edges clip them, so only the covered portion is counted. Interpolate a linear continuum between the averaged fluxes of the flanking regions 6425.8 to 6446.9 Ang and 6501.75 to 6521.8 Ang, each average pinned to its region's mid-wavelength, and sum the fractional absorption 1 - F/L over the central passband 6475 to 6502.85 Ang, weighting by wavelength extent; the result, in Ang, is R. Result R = 1.0 Ang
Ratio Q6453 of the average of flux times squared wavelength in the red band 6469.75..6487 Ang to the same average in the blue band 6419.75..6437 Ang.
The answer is 1.03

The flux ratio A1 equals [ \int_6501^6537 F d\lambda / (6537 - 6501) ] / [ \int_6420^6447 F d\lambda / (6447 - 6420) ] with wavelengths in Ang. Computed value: 1.01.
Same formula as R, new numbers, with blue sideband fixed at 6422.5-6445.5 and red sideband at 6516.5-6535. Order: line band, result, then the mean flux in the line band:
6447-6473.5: 0.27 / 8.69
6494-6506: 0.48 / 8.39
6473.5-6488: 0.00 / 8.75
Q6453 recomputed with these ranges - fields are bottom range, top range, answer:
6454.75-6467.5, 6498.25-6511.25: 1.04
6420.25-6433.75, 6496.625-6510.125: 1.03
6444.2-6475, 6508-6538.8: 1.04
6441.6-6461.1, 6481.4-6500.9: 0.98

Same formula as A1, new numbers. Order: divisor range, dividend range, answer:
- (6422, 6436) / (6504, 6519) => 1.02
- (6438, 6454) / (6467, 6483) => 1.01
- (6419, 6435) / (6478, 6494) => 1.00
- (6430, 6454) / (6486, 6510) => 0.98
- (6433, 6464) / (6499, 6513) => 1.02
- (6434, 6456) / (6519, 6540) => 1.01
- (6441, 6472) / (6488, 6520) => 0.98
